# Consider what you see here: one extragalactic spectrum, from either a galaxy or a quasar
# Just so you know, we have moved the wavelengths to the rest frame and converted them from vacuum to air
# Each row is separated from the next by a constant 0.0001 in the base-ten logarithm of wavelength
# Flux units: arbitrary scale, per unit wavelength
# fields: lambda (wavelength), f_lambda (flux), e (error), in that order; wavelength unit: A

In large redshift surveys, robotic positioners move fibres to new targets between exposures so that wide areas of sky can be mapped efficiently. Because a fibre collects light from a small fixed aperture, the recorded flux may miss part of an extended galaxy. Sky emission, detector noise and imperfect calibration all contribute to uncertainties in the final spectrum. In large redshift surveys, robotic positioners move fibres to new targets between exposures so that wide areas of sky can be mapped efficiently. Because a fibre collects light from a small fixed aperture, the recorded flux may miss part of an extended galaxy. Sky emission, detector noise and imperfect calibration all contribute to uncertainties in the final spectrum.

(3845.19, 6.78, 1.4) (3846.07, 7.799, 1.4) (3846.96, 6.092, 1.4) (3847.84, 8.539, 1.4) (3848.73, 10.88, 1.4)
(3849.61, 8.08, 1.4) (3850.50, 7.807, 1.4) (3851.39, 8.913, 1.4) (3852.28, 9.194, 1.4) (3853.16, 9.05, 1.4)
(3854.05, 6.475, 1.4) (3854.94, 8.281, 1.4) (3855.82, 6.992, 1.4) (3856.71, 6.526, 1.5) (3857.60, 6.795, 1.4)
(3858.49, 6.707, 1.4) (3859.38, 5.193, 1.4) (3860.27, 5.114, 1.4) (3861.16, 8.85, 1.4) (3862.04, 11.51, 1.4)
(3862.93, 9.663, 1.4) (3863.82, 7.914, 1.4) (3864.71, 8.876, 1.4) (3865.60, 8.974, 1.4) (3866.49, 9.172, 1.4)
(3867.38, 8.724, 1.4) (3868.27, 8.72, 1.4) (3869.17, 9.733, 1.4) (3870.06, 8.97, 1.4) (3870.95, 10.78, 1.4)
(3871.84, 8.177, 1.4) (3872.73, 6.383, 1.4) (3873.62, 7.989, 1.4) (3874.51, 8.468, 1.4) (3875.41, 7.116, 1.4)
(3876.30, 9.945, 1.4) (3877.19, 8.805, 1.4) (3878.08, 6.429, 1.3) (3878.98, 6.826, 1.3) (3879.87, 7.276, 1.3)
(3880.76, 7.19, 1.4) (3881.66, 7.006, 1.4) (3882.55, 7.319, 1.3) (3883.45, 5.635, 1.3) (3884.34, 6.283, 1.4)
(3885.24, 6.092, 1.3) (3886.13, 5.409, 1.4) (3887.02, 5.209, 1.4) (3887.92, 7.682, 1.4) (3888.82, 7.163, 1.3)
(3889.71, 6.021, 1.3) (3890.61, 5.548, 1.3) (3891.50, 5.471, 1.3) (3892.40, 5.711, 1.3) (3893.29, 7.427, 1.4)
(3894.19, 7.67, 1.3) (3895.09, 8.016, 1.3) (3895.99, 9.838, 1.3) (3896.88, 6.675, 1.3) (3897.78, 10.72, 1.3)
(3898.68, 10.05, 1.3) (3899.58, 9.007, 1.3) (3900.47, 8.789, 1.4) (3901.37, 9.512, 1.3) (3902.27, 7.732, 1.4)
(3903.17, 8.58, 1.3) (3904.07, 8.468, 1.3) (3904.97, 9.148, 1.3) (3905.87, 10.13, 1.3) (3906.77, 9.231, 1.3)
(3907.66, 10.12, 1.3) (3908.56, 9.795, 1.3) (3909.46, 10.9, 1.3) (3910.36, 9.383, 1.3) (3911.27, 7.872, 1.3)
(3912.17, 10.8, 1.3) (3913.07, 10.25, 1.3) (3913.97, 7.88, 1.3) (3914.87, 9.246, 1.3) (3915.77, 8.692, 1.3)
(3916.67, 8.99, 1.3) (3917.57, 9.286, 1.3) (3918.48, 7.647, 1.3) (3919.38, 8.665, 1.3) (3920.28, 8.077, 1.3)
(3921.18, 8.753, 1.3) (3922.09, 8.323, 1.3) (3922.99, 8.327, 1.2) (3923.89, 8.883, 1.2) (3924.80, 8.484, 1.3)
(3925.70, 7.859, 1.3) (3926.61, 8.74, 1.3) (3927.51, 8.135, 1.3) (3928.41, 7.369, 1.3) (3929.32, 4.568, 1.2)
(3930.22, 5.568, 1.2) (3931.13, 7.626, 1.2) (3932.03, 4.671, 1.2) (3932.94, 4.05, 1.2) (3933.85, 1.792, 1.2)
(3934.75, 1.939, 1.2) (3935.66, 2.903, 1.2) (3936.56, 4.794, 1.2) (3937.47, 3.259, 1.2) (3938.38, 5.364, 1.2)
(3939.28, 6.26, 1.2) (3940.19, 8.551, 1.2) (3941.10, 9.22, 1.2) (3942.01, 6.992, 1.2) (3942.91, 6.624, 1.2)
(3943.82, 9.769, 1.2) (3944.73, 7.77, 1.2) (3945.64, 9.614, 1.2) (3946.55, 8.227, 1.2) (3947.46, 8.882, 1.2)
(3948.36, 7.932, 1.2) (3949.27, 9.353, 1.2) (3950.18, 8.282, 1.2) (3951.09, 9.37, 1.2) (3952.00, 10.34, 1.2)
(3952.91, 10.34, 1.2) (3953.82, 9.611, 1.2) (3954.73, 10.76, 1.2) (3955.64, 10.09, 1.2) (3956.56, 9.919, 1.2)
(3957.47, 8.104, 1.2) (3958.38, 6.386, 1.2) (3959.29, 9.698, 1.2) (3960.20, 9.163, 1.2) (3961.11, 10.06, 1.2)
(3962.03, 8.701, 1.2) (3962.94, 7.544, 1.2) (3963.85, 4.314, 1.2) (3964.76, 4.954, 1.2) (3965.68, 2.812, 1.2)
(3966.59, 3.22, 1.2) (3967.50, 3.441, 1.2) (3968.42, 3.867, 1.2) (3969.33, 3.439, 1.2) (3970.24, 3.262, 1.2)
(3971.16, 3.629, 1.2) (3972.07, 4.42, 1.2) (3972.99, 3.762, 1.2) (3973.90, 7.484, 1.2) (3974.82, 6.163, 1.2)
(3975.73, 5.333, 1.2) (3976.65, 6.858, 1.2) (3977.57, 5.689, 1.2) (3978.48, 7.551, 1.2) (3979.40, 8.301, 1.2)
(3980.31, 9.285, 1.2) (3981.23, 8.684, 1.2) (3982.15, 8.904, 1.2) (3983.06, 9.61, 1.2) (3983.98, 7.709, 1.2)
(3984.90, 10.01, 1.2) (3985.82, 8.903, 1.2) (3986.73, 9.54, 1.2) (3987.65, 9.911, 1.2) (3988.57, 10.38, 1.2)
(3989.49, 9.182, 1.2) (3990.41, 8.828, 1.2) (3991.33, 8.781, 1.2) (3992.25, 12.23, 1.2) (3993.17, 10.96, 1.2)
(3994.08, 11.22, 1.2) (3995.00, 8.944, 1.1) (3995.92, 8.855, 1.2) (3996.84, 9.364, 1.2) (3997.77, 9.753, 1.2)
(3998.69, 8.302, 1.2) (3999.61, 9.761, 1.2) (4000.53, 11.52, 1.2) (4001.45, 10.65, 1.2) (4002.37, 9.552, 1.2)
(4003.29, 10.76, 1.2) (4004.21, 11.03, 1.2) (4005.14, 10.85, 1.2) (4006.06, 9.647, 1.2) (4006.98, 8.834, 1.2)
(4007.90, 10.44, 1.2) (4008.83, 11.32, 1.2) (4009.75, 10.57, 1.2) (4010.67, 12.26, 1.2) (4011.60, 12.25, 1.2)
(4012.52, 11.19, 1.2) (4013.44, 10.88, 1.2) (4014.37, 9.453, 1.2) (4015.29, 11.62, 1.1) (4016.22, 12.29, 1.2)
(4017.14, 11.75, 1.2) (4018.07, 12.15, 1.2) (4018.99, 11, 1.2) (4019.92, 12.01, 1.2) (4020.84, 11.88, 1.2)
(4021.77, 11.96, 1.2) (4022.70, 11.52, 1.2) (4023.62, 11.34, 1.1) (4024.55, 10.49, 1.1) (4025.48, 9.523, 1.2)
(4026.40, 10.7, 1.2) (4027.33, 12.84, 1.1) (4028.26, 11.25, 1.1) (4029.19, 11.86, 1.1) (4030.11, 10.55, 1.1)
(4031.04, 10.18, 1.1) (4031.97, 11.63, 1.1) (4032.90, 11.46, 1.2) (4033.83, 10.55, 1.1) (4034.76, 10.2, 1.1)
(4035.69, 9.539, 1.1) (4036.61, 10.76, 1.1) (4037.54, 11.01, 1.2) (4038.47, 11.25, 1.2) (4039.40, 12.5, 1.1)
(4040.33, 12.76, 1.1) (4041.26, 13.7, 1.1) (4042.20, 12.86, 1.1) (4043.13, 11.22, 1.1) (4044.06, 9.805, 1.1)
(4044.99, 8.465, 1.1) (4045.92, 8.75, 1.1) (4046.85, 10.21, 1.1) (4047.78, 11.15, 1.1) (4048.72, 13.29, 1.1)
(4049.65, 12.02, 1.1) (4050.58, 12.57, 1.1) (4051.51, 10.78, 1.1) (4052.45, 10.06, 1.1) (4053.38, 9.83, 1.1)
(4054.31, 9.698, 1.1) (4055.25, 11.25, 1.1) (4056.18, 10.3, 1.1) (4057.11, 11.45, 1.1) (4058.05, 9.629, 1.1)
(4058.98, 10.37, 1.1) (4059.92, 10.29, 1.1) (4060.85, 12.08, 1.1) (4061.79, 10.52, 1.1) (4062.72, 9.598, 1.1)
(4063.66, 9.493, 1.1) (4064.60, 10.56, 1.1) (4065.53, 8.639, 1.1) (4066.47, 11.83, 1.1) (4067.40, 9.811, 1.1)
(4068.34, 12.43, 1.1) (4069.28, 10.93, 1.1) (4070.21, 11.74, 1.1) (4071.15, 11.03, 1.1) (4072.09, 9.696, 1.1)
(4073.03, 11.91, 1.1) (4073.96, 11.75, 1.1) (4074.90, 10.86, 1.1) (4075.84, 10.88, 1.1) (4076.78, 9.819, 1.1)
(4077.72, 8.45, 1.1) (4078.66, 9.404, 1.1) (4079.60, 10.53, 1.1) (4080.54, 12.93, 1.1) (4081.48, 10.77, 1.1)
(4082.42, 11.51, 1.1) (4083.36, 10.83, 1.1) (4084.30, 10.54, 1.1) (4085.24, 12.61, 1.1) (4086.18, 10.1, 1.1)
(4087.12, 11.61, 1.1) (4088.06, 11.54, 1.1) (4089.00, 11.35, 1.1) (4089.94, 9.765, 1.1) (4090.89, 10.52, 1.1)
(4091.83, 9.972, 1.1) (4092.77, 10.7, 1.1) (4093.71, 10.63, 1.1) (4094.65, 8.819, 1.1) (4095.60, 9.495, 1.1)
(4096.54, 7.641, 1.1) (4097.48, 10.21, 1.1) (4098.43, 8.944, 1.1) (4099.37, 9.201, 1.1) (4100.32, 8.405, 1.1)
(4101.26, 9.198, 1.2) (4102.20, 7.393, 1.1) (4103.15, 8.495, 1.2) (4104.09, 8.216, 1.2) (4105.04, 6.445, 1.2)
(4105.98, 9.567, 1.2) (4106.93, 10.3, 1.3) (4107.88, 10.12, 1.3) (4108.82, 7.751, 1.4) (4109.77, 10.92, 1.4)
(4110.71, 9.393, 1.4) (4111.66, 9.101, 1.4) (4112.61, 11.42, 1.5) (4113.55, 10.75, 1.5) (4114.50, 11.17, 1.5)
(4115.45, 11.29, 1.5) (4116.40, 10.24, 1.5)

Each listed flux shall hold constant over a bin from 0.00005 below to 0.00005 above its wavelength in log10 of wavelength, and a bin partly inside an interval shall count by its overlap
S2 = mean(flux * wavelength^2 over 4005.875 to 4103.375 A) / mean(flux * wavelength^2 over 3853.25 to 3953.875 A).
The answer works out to 1.5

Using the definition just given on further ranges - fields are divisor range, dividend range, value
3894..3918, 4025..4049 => 1.29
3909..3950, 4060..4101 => 1.50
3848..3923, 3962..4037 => 1.20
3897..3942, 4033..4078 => 1.48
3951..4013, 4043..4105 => 1.27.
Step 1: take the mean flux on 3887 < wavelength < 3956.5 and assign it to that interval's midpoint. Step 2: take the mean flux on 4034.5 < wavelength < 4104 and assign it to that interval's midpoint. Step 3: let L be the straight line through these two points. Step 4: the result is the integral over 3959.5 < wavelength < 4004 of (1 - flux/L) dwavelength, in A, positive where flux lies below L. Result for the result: 5.9 A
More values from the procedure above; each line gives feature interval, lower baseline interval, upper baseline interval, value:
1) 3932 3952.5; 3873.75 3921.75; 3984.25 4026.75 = 5.2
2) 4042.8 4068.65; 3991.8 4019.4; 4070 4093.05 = 0.5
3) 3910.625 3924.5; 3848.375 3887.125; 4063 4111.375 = -0.7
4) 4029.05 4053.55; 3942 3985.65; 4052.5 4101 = -4.1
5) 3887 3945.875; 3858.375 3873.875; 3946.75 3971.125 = 1.4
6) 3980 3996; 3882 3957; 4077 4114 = -1.7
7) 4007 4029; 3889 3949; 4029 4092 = -3.0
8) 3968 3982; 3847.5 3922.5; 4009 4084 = 5.5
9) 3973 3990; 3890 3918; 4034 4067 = 2.9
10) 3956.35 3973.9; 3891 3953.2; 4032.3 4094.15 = 6.0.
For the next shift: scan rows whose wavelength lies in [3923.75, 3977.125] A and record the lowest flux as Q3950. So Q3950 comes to 1.792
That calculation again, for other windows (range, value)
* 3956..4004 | 2.812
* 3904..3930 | 4.568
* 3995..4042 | 8.302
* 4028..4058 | 8.465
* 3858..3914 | 5.114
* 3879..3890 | 5.209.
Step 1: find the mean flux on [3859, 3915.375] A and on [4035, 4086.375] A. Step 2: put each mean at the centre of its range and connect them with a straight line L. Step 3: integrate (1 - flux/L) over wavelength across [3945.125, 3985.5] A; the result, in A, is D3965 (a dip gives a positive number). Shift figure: 8.5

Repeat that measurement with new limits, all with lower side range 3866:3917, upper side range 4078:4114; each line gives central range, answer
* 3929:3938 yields 4.7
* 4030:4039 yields -1.3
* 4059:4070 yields -1.1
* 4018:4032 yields -2.9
